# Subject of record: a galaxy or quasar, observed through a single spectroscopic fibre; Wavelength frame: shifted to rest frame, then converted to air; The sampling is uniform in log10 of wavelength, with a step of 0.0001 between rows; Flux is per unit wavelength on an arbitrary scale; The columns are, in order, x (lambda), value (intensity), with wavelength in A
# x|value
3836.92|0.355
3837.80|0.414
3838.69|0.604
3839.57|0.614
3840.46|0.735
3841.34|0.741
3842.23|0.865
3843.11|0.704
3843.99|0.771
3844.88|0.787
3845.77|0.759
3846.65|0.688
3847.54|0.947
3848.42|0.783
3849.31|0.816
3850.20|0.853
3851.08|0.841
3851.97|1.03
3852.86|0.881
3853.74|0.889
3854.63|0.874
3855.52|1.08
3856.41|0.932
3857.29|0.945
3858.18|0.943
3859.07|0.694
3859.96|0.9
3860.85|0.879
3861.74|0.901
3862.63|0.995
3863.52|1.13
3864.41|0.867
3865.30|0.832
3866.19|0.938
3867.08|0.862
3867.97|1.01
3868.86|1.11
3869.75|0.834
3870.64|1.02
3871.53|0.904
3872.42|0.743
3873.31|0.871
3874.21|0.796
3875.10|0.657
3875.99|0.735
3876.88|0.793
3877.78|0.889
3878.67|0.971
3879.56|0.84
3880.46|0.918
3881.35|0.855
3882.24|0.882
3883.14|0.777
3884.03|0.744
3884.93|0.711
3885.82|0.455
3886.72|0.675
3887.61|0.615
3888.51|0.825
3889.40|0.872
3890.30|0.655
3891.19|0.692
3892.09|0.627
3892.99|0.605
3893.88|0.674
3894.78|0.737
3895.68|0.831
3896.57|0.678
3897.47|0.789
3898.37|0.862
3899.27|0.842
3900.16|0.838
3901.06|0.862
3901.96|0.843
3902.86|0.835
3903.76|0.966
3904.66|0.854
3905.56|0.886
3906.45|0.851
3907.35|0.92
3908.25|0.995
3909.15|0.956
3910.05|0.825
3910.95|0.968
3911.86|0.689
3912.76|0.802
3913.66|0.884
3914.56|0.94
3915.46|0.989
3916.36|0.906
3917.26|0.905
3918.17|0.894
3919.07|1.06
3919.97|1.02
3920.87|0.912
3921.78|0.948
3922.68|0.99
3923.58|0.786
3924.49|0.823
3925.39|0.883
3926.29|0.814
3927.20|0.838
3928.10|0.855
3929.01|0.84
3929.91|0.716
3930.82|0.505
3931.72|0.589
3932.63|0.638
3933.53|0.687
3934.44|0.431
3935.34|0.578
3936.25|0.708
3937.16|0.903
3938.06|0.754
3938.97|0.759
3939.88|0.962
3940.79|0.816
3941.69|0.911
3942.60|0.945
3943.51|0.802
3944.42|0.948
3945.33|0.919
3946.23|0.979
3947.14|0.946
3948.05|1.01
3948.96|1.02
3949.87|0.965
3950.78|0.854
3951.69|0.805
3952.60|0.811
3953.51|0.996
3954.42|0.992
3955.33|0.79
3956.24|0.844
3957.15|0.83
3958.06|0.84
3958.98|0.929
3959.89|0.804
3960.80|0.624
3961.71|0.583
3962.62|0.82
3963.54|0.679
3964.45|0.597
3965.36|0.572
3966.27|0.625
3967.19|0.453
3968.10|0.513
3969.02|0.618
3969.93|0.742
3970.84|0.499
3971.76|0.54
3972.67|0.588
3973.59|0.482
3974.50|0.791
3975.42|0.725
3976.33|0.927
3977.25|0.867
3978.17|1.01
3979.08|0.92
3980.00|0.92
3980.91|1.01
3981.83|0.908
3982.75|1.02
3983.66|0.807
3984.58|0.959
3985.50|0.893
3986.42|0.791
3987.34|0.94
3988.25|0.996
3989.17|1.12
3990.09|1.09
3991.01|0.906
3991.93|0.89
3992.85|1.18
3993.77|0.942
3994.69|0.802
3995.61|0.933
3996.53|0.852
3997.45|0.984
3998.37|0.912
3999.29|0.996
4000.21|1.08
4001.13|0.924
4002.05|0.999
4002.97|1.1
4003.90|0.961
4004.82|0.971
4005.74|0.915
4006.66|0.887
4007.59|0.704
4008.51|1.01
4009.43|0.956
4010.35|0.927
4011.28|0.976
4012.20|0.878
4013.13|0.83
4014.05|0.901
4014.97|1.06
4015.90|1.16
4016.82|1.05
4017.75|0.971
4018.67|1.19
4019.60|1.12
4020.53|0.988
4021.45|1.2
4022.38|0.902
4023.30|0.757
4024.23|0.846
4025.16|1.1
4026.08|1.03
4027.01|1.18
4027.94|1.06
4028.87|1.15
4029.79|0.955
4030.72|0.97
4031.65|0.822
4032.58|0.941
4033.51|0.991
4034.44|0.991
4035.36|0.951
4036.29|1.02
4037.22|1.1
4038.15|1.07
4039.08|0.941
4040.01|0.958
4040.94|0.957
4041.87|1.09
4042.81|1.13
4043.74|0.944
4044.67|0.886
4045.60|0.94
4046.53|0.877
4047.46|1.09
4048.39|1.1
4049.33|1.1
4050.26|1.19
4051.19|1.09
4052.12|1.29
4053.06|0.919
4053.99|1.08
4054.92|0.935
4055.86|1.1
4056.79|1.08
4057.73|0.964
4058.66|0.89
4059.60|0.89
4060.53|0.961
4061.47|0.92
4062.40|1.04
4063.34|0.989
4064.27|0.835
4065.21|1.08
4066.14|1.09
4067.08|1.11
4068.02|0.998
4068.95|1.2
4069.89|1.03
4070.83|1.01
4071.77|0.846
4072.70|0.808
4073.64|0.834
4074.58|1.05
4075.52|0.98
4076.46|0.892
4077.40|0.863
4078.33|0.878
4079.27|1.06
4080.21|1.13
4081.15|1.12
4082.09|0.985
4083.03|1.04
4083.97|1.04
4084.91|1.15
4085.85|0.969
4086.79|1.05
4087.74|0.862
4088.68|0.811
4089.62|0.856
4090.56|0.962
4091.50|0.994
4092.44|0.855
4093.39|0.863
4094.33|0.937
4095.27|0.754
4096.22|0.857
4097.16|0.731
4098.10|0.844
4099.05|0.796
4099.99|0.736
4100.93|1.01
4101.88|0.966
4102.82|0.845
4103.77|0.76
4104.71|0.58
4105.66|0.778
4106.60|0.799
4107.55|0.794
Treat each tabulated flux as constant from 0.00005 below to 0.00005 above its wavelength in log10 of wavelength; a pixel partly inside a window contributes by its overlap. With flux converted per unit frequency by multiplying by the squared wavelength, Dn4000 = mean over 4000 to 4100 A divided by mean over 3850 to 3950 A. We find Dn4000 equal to 1.3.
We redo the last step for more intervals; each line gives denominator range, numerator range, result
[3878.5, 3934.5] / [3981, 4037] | 1.26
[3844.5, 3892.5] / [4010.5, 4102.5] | 1.28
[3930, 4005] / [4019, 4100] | 1.23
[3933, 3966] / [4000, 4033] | 1.25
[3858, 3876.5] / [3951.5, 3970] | 0.87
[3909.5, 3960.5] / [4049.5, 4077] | 1.26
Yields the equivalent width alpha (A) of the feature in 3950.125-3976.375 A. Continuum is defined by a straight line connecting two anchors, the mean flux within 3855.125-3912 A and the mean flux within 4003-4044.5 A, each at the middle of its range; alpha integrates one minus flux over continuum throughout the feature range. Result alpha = 5.83 A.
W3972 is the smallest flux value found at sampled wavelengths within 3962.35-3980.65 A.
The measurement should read 0.453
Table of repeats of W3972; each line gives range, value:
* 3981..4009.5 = 0.704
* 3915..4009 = 0.431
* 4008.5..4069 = 0.757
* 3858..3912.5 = 0.455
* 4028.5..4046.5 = 0.822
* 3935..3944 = 0.578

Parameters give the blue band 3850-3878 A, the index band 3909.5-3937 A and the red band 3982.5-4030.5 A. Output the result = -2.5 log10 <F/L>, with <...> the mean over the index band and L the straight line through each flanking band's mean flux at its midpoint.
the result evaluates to 0.14 mag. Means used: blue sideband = 0.895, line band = 0.815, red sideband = 0.976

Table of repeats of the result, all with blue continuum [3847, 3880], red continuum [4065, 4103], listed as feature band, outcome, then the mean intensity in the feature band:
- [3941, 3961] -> 0.03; 0.892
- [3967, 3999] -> 0.09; 0.848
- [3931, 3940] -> 0.31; 0.685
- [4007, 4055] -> -0.08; 1.01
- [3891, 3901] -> 0.20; 0.749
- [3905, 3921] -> -0.01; 0.911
